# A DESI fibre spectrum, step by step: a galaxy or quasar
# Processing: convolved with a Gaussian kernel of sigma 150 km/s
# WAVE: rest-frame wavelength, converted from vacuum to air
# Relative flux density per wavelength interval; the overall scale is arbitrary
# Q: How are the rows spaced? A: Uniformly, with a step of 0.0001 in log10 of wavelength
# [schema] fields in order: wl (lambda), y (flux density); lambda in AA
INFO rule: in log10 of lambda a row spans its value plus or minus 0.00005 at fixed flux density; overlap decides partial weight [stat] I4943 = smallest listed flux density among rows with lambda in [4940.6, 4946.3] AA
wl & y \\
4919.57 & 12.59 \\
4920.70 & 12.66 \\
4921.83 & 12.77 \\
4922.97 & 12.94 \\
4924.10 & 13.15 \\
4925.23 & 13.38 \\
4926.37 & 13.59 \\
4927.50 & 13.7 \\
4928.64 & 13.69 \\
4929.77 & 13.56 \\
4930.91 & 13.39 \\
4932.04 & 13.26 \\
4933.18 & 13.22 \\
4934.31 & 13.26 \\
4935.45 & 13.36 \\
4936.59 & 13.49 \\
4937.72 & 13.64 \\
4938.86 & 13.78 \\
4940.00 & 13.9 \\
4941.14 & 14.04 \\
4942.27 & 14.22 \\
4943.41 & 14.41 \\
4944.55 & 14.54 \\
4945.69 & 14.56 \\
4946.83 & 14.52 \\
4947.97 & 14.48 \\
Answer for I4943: 14.04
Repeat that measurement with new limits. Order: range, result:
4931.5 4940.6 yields 13.22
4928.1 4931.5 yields 13.39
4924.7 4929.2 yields 13.38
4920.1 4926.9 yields 12.66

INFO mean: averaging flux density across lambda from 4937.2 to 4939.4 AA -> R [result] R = 13.7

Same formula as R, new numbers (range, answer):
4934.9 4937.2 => 13.4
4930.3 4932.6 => 13.3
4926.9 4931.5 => 13.6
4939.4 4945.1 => 14.2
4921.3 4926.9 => 13.2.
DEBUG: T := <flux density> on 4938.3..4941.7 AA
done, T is 13.9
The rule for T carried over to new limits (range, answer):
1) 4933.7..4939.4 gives 13.5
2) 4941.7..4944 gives 14.3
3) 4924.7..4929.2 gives 13.6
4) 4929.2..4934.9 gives 13.3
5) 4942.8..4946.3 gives 14.5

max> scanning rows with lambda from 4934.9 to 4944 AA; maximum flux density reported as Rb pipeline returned 14.41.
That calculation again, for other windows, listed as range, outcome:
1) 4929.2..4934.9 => 13.56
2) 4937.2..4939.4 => 13.78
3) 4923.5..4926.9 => 13.59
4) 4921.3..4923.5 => 12.94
